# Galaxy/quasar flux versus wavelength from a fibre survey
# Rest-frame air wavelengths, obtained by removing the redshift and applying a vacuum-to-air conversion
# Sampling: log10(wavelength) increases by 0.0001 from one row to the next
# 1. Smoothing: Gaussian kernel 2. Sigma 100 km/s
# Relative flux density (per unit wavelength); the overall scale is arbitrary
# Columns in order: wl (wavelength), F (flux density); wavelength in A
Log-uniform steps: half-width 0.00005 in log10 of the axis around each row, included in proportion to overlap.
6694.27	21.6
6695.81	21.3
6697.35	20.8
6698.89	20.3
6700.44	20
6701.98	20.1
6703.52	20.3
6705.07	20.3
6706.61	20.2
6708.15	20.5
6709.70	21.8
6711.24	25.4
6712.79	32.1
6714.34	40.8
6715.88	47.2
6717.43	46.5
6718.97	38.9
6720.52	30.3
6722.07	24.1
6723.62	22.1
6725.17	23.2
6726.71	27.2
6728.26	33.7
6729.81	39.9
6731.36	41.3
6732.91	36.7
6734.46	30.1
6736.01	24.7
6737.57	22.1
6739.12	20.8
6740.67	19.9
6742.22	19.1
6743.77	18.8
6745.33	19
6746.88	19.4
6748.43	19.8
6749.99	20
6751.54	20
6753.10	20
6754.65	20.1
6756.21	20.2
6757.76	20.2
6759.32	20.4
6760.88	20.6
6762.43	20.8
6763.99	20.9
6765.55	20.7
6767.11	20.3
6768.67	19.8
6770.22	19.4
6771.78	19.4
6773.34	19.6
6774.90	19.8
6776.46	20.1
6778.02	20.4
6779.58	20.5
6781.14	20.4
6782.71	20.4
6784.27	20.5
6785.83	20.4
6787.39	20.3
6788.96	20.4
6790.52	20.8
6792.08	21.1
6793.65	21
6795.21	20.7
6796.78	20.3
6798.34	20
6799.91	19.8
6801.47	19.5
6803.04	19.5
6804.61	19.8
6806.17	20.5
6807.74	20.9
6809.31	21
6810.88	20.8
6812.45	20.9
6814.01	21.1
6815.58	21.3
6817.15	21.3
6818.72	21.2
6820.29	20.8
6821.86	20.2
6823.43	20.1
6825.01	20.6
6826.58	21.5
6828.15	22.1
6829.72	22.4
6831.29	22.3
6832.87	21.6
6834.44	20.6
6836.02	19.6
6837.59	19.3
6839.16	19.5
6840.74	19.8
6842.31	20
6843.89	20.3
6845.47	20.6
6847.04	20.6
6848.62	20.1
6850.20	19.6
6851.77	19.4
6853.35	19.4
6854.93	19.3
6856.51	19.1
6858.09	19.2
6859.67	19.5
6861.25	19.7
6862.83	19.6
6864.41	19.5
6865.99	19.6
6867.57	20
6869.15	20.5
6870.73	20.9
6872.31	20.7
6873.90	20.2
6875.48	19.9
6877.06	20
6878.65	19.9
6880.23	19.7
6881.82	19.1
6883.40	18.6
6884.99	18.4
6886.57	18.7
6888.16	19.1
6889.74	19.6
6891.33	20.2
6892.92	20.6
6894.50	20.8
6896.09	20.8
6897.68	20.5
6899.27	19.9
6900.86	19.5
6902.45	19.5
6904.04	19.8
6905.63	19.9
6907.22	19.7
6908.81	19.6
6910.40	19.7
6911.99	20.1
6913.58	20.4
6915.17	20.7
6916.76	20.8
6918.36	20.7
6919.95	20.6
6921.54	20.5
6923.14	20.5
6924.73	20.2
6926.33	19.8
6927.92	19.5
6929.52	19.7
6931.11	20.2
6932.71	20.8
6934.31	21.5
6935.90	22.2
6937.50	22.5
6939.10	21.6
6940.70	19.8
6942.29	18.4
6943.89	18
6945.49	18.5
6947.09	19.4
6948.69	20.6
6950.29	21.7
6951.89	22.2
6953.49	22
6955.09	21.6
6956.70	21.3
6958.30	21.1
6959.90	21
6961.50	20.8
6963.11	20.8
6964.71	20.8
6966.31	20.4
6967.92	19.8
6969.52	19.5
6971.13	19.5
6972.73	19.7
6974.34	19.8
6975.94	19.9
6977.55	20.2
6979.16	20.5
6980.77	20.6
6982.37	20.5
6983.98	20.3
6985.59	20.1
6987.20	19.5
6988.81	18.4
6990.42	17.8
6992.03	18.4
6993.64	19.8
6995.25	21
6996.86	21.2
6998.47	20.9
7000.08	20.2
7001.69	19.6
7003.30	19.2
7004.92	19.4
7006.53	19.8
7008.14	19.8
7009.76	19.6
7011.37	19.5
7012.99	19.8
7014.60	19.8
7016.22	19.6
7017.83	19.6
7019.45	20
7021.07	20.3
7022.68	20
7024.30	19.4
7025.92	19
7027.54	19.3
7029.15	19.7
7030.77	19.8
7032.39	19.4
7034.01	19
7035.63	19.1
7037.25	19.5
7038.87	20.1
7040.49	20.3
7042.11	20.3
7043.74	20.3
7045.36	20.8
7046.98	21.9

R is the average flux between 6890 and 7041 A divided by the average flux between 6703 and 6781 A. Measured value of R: 0.8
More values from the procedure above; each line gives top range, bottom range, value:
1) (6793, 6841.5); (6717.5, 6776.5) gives 0.87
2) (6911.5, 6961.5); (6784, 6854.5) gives 1.00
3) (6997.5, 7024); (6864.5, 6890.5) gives 1.01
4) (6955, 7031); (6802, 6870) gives 0.98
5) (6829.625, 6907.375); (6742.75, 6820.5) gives 0.98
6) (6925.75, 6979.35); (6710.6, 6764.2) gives 0.77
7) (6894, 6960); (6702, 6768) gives 0.80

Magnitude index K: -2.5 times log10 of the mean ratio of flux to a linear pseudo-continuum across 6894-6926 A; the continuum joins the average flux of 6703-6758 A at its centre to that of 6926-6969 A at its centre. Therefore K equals 0.07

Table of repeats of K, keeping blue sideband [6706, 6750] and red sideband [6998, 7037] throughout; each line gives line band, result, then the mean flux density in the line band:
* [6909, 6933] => 0.11 mag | 20.3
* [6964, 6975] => 0.06 mag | 19.9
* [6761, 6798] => 0.28 mag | 20.4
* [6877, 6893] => 0.21 mag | 19.4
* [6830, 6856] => 0.22 mag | 20.2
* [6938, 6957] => 0.06 mag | 20.4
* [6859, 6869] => 0.22 mag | 19.7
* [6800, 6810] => 0.26 mag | 20.2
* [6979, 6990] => 0.04 mag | 19.9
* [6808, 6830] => 0.20 mag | 21.1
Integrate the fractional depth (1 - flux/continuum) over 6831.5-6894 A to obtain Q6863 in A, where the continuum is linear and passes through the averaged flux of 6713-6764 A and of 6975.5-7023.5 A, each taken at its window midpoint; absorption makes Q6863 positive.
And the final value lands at 9.34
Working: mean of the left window 26.5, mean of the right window 19.8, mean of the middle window 19.8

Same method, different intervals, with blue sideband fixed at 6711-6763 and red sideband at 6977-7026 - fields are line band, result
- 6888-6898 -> 1.0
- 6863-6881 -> 2.4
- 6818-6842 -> 3.5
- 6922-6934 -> 0.9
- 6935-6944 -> 0.3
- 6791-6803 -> 2.3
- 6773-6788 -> 3.1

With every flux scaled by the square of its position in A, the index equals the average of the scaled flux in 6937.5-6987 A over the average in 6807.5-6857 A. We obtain 1.0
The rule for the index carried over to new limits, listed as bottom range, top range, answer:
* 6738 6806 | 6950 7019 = 1.06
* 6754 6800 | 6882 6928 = 1.02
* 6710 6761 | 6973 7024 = 0.80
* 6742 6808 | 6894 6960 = 1.06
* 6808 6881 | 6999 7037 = 1.01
